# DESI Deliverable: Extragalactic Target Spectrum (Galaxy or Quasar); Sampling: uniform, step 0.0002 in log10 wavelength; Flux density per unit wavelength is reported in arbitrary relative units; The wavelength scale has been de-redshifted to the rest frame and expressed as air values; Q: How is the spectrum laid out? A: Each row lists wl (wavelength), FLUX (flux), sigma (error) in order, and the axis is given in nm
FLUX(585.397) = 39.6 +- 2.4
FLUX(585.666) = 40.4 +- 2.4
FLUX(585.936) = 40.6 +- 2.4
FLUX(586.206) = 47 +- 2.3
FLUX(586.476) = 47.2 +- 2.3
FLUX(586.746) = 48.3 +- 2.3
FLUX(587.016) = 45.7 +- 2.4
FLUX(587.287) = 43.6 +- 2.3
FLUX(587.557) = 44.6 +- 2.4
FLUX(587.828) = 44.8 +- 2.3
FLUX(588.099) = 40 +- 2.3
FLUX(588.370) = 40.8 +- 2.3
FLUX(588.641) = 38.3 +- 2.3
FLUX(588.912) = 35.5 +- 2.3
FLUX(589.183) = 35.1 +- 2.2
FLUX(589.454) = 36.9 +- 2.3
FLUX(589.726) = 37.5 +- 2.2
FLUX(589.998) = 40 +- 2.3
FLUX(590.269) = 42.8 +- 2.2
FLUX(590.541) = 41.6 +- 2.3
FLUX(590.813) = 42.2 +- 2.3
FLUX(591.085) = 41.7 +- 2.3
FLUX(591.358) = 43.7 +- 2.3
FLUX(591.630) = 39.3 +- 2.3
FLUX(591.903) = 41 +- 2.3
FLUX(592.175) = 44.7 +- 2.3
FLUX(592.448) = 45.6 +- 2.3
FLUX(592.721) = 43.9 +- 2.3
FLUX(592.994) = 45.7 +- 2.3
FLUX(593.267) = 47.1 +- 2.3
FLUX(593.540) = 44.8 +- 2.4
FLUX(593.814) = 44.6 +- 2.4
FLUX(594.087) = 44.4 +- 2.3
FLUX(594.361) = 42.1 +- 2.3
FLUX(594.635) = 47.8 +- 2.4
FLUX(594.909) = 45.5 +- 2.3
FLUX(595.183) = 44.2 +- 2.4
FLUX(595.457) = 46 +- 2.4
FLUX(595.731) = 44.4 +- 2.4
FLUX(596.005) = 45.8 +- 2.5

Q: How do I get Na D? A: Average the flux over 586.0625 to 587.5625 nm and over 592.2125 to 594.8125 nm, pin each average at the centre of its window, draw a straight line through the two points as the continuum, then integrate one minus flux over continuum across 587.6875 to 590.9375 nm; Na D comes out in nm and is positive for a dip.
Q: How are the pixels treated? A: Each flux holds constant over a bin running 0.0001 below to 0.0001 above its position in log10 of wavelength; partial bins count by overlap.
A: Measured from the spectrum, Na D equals 0.44 nm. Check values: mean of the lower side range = 46.2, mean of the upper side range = 45.1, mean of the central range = 39.6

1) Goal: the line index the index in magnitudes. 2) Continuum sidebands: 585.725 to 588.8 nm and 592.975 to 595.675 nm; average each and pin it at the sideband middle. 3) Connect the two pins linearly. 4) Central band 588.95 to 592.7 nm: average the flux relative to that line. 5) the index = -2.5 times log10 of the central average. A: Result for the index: 0.09 mag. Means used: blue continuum 43.6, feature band 40.9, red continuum 45.2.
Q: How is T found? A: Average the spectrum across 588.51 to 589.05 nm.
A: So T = 36.9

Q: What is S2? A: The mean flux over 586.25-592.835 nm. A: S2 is 41.9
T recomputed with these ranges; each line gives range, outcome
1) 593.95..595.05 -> 44.9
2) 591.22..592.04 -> 41.3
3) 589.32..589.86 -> 37.2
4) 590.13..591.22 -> 42.1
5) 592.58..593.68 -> 45.4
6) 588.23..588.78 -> 39.5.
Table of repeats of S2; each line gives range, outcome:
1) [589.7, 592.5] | 41.9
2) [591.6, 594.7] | 44.3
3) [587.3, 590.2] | 39.6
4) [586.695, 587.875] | 45.2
